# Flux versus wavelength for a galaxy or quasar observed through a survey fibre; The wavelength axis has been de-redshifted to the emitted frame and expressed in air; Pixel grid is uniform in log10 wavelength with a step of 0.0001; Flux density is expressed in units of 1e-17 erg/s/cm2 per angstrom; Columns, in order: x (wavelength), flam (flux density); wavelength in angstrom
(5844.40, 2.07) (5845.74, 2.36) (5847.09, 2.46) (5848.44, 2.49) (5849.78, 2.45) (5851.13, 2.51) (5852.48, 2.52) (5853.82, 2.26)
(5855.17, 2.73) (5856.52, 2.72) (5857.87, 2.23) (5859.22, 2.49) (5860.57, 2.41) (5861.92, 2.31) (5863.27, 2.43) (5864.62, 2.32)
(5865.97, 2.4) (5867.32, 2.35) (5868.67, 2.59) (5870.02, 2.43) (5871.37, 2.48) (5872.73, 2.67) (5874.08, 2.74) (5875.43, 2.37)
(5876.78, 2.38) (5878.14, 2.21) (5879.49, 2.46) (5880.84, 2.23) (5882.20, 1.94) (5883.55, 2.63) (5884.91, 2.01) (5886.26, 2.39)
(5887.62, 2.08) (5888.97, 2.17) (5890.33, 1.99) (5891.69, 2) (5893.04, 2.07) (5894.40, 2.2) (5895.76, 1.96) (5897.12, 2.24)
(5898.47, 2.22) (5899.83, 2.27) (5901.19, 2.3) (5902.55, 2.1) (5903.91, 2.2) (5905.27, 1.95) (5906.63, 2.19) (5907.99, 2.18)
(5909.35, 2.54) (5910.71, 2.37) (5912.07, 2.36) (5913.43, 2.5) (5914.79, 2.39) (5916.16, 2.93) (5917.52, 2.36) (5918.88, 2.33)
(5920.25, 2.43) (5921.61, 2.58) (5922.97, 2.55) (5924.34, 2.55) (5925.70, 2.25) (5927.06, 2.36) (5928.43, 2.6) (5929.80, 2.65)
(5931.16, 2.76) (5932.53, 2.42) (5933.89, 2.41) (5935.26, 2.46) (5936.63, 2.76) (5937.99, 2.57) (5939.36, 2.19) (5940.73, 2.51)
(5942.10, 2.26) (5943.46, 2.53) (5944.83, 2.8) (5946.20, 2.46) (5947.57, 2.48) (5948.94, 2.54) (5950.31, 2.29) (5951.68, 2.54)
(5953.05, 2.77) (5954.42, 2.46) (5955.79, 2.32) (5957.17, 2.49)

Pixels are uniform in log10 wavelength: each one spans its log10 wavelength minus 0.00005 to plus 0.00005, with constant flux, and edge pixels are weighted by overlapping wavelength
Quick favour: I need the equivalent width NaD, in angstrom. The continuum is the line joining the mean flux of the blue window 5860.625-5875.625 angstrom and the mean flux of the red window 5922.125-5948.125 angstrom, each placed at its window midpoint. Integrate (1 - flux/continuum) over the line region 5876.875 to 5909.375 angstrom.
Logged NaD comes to 3.9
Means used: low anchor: 2.46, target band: 2.18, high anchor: 2.5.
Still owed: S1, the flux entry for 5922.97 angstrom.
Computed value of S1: 2.55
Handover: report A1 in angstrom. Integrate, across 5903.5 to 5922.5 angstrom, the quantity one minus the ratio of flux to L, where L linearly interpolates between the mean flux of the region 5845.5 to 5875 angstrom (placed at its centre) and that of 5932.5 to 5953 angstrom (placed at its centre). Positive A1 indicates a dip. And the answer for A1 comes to 0.77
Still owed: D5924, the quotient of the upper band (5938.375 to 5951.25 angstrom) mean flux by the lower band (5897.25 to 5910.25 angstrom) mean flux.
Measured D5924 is 1.1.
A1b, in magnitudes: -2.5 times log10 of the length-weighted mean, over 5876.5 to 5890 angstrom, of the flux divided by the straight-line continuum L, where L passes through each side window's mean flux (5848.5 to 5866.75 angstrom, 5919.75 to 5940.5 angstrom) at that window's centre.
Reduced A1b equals 0.11 mag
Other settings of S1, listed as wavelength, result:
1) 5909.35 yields 2.54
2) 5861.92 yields 2.31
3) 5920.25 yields 2.43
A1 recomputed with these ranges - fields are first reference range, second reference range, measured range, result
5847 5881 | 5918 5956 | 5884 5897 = 1.9 angstrom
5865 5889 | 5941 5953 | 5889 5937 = 1.8 angstrom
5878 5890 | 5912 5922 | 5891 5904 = 1.0 angstrom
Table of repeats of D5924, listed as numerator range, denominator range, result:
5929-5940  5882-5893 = 1.17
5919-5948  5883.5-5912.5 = 1.14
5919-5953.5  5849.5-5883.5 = 1.03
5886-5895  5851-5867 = 0.87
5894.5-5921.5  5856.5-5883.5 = 0.96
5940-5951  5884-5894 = 1.17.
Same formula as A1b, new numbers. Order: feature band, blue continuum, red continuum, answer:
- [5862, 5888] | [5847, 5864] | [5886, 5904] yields -0.03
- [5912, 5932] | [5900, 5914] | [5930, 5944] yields -0.06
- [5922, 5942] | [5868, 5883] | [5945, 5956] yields -0.01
